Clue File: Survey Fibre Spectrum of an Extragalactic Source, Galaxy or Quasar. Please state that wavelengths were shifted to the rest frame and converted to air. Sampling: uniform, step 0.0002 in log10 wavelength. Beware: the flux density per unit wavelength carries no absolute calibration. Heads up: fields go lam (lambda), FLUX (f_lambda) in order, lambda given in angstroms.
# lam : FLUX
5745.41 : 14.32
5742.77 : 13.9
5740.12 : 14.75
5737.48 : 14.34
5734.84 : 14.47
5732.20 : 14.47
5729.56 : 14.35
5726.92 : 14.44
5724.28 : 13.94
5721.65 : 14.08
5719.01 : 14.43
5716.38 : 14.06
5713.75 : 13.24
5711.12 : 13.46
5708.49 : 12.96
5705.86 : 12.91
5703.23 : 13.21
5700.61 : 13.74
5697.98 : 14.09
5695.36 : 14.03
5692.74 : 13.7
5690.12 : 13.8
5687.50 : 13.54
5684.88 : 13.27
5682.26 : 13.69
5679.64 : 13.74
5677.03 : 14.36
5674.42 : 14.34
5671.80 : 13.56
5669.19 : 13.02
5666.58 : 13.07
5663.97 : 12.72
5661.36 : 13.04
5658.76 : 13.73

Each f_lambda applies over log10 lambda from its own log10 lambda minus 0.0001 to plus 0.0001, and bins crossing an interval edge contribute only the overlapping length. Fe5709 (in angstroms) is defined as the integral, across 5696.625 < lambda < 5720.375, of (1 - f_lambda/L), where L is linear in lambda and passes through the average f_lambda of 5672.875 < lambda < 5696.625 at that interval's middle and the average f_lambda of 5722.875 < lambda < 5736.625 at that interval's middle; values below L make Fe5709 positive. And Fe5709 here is 0.9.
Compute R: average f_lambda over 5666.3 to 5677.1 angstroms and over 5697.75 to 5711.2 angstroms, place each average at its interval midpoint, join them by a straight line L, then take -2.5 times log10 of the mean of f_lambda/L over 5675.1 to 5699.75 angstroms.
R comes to -0.03 mag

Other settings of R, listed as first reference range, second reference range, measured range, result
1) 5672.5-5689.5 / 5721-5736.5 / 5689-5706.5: 0.024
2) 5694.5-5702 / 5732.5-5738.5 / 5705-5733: 0.028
